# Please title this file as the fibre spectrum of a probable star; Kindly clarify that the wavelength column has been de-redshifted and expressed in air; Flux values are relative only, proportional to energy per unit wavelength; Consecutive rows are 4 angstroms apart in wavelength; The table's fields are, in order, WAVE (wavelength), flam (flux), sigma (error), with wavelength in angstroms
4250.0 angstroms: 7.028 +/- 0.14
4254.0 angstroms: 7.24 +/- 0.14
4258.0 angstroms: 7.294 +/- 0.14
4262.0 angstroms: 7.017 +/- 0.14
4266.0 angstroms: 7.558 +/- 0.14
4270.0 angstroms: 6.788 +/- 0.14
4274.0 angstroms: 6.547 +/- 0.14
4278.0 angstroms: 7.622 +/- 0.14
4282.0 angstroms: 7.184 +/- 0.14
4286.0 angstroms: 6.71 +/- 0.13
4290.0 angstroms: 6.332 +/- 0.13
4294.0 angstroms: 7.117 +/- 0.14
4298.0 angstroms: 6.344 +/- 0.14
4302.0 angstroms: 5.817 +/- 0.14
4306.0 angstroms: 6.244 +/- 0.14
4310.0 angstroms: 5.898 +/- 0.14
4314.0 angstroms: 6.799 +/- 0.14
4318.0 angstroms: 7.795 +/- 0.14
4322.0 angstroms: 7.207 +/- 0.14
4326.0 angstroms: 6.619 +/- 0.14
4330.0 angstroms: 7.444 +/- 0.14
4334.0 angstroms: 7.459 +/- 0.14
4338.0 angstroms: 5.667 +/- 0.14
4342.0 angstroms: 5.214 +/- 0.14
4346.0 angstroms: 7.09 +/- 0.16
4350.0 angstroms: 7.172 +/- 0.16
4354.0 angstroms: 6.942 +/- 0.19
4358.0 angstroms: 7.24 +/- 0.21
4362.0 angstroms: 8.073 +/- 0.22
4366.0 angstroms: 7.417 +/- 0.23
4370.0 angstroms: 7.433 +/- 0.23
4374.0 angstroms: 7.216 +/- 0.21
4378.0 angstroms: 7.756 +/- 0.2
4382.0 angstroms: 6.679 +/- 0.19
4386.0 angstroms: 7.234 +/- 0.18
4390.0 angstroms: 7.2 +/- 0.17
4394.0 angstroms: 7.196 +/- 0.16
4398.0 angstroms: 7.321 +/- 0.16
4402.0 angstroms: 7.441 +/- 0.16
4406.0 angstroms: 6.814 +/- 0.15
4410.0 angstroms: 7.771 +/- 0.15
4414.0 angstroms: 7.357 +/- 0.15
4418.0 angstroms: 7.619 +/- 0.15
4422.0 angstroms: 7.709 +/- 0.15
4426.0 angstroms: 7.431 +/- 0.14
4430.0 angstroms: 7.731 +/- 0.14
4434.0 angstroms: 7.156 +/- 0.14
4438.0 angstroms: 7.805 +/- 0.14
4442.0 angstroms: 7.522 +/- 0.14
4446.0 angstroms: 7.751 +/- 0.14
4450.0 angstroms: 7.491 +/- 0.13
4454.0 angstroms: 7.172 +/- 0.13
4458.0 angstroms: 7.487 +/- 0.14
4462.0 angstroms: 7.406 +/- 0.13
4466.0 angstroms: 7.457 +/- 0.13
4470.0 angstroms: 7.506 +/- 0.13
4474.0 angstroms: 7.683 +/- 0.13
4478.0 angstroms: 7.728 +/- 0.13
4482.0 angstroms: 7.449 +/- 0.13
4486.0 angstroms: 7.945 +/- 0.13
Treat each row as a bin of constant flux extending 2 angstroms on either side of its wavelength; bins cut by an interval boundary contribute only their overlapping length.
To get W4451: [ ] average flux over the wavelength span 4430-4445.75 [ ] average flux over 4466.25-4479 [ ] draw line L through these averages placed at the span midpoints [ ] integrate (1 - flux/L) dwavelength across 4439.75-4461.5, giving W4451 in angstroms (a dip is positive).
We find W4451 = 0.3 angstroms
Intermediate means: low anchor 7.55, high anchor 7.61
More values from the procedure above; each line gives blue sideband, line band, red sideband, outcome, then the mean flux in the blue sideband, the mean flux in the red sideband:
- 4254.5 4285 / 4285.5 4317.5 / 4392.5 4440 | 3.31 angstroms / 7.13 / 7.45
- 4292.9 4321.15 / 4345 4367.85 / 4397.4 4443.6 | -1.18 angstroms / 6.58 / 7.48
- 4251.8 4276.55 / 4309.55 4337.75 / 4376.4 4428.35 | 0.74 angstroms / 7.09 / 7.35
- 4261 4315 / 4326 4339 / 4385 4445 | 0.09 angstroms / 6.71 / 7.43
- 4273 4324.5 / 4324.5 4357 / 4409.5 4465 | 1.21 angstroms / 6.74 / 7.52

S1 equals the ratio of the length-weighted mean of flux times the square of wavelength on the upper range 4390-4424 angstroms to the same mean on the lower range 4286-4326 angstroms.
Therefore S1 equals 1.2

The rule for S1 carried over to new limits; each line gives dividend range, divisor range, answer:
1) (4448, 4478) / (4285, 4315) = 1.26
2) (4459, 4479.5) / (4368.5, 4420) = 1.07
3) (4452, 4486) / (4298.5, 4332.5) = 1.20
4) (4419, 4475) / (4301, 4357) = 1.19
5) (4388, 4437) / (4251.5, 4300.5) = 1.13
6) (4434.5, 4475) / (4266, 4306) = 1.20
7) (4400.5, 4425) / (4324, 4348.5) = 1.17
